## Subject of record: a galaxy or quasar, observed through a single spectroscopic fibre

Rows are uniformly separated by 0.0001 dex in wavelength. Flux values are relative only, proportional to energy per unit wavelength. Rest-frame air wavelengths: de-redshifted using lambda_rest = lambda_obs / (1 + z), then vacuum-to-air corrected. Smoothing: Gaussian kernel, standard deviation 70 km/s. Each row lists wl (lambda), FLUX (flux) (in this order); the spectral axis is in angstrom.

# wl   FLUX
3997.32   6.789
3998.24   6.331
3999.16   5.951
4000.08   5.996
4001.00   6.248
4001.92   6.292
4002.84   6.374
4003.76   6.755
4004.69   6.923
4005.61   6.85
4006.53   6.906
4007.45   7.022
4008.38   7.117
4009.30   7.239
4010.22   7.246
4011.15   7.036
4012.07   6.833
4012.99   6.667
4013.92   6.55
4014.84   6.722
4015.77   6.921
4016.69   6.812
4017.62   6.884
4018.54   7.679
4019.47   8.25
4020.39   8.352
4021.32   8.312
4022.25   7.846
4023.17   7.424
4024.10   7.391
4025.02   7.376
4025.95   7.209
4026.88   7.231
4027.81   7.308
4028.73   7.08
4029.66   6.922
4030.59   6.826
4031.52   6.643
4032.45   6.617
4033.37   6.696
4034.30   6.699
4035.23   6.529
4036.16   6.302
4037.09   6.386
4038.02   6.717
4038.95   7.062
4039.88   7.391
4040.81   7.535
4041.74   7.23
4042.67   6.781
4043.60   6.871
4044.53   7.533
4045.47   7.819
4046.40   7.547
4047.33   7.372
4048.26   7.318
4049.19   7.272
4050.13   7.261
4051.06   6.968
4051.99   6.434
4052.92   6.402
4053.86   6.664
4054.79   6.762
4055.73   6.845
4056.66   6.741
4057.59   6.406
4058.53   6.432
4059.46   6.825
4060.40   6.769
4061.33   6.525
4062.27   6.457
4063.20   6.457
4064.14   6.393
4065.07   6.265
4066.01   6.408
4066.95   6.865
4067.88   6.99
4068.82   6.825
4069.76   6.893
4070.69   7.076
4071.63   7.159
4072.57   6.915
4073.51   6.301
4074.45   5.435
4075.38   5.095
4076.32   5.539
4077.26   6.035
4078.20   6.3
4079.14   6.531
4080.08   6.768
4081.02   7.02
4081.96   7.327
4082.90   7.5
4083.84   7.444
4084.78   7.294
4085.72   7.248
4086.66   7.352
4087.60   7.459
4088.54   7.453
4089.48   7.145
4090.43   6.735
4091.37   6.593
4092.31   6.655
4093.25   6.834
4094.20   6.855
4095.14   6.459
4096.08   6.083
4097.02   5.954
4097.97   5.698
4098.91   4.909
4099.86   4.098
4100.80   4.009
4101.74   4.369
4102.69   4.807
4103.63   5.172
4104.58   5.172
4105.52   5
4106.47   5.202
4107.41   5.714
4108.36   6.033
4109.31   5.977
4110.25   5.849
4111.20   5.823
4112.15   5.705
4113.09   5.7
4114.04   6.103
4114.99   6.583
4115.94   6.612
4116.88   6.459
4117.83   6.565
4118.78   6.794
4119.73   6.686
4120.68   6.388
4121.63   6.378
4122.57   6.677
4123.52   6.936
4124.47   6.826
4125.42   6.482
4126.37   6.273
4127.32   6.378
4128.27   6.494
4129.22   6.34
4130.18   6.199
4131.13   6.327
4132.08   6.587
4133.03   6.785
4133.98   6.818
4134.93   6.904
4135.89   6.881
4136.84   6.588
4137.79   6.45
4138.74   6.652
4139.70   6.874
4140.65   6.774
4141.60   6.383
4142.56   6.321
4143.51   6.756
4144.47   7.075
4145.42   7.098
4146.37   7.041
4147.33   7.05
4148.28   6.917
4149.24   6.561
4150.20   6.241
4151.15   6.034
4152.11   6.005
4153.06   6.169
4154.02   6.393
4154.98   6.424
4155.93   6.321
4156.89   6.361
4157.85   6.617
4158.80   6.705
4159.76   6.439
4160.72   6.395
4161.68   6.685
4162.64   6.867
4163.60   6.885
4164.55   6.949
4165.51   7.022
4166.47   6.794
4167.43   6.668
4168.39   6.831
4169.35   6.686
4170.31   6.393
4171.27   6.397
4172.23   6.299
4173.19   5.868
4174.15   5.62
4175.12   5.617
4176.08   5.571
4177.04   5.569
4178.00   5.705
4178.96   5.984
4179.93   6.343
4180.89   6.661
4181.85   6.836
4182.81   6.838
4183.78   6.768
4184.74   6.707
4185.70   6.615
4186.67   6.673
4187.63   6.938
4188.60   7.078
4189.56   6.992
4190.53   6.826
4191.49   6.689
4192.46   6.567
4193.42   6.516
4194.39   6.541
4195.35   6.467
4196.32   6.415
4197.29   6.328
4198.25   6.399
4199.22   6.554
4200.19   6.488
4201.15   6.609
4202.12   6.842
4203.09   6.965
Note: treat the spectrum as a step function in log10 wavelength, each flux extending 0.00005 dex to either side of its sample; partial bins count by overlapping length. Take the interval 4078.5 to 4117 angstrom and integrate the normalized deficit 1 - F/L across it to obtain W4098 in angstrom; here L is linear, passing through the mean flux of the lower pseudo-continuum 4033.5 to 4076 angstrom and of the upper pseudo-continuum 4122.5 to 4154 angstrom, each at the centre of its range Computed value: 2.87 angstrom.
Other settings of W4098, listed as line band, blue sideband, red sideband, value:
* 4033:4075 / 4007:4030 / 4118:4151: 1.6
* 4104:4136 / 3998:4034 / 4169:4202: 1.8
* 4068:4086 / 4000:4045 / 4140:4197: 0.4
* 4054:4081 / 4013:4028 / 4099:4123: 0.1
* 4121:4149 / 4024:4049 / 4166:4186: -0.6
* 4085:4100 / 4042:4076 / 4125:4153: 0.3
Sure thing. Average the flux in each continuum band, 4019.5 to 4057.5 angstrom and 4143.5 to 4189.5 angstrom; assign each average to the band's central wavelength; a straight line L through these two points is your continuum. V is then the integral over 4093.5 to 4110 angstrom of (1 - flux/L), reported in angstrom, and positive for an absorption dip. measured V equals 3.4 angstrom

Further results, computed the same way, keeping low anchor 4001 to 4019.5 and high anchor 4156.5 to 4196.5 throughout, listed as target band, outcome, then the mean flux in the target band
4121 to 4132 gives 0.2 angstrom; 6.49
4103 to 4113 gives 1.7 angstrom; 5.56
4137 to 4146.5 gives -0.2 angstrom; 6.73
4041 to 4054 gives -0.6 angstrom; 7.12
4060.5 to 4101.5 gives 1.5 angstrom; 6.49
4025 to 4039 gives 0.1 angstrom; 6.83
